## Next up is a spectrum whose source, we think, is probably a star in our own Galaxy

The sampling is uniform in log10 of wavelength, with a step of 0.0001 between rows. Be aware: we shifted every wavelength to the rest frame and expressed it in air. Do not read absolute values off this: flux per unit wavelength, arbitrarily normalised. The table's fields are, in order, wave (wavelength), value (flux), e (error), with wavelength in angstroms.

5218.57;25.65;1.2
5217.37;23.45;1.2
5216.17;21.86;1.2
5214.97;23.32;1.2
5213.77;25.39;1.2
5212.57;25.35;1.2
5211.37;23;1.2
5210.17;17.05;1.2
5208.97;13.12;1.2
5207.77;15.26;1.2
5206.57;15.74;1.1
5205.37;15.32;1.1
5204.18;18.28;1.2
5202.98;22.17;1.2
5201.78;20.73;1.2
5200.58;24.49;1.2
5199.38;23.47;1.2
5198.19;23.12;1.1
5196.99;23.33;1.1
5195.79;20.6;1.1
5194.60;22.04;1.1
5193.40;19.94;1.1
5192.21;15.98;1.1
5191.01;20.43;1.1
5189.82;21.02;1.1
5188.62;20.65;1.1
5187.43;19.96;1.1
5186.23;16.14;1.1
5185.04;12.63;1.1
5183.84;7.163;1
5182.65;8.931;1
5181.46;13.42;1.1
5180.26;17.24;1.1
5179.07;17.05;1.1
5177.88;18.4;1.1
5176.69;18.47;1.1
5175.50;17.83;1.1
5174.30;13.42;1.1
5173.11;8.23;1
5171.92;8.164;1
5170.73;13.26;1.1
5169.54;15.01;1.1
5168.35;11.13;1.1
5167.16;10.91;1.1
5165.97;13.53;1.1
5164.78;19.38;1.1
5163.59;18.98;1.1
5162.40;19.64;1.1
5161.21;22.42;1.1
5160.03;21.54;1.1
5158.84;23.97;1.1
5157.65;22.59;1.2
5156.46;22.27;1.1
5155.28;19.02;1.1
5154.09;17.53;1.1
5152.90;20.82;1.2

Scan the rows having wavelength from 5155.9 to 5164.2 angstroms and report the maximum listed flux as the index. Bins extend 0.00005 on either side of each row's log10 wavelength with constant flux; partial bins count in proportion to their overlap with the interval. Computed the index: 23.97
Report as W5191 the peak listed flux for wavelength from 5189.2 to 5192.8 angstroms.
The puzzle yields 21.02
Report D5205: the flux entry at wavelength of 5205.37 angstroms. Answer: 15.32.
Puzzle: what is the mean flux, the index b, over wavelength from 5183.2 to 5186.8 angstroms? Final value 11.9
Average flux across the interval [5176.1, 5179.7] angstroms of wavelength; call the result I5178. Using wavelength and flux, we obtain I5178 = 18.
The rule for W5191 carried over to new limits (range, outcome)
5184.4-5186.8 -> 16.14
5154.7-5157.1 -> 22.27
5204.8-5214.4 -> 25.39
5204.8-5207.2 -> 15.74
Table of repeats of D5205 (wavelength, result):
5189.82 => 21.02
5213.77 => 25.39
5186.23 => 16.14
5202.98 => 22.17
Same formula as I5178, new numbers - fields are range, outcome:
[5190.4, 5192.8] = 18.2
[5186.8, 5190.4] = 20.5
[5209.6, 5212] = 20.1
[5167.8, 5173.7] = 11.2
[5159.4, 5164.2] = 20.7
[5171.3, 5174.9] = 9.96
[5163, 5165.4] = 19.1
